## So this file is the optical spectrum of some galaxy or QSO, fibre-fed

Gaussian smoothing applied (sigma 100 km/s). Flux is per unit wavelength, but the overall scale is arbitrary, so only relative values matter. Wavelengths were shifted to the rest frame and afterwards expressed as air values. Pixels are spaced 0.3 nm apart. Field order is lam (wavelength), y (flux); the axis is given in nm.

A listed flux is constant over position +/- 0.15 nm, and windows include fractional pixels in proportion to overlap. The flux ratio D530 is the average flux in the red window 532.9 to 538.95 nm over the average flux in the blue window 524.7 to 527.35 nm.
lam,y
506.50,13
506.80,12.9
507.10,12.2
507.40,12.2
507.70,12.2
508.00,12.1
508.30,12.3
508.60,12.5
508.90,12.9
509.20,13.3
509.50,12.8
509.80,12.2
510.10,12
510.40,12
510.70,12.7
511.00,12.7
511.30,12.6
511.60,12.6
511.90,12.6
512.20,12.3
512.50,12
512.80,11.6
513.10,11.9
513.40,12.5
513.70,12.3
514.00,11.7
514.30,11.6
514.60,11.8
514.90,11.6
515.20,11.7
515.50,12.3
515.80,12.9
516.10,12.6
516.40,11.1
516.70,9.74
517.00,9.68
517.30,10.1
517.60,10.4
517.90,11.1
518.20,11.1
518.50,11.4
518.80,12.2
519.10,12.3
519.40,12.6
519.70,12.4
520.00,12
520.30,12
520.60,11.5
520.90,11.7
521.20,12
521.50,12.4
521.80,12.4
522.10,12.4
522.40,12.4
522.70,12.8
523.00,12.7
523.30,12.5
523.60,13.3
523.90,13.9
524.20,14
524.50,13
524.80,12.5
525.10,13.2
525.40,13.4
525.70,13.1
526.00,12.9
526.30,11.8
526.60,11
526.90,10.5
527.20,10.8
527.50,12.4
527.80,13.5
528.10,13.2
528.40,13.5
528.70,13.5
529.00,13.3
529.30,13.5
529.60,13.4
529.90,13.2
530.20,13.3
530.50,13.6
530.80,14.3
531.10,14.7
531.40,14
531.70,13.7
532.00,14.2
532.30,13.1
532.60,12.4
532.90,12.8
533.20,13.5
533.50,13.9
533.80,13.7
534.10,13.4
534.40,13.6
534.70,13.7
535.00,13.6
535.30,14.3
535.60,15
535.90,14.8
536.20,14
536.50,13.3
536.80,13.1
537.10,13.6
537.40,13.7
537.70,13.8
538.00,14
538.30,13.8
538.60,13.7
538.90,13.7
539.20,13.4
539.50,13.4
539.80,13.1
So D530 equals 1.14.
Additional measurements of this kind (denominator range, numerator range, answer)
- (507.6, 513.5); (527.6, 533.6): 1.09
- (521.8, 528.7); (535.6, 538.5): 1.09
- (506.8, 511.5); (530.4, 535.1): 1.09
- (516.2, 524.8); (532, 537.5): 1.14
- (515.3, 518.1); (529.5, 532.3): 1.24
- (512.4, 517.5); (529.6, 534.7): 1.17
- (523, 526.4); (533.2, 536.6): 1.07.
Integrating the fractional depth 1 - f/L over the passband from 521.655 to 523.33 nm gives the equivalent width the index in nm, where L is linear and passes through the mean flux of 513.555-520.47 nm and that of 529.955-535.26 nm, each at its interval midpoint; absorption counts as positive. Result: -0.03 nm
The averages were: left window 11.6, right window 13.6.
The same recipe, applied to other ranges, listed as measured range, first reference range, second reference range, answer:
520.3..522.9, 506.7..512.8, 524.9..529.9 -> 0.09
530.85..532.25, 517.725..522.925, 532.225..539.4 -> -0.09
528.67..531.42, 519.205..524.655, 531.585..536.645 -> -0.07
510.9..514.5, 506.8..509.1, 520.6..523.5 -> 0.06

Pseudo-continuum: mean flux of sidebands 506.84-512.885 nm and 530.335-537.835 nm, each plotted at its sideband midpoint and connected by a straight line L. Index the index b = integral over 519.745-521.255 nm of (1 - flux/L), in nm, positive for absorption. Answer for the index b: 0.13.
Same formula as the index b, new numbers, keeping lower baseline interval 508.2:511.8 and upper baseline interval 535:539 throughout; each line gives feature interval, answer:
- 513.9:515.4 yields 0.127 nm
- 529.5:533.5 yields 0.016 nm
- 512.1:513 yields 0.052 nm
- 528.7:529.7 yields 0.007 nm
